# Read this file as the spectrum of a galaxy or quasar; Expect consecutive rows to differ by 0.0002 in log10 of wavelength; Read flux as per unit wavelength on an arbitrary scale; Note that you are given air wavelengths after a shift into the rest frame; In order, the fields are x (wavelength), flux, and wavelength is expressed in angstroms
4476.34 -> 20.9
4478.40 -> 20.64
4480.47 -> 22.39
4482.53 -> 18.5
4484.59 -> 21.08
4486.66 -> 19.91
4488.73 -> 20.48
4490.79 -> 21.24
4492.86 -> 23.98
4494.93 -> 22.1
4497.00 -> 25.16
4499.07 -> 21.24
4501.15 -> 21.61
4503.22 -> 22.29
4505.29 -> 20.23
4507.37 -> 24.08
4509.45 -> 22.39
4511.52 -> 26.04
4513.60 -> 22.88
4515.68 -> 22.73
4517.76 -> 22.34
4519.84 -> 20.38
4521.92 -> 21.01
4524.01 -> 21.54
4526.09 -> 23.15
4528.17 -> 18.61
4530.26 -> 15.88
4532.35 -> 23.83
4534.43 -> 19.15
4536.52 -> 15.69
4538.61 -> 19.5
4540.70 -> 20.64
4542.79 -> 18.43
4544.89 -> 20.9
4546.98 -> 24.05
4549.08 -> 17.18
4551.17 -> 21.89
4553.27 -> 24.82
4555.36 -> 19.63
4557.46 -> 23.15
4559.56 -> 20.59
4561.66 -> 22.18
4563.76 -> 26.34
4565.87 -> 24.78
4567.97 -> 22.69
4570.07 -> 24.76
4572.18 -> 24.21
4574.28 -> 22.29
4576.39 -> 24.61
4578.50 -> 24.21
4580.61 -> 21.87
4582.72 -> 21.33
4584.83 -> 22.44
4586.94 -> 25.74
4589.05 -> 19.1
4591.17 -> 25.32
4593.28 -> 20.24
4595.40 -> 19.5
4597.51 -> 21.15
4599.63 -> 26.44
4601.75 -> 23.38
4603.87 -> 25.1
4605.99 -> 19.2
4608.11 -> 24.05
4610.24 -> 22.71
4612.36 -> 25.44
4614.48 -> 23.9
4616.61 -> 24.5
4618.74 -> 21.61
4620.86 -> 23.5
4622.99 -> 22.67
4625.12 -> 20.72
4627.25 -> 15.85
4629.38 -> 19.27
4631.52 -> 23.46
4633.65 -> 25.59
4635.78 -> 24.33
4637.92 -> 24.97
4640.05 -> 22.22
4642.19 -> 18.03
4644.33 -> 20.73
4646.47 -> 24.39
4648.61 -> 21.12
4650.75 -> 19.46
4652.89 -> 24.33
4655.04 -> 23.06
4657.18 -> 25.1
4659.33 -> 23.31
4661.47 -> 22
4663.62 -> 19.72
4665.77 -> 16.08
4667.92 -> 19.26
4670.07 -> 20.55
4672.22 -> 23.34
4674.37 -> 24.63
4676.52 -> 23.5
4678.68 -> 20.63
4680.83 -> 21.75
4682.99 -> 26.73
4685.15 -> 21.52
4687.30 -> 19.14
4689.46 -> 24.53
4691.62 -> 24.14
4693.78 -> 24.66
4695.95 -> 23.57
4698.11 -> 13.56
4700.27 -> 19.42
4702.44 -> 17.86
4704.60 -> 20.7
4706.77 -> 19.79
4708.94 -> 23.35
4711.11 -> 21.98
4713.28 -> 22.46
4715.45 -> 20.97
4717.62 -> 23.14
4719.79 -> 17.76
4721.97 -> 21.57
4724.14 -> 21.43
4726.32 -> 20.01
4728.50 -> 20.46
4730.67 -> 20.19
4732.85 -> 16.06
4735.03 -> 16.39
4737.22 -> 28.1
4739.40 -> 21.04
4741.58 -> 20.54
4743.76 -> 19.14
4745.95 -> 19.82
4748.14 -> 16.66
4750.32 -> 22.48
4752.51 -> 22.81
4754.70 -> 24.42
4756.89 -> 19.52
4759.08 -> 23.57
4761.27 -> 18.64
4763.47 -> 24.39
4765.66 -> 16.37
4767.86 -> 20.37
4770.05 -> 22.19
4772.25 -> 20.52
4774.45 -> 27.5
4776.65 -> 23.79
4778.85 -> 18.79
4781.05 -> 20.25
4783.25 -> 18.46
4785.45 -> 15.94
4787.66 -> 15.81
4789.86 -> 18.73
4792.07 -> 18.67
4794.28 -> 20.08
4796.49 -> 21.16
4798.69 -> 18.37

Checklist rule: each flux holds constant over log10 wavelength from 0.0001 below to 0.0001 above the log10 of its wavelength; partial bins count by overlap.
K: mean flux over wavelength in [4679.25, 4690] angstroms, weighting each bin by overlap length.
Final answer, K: 22.6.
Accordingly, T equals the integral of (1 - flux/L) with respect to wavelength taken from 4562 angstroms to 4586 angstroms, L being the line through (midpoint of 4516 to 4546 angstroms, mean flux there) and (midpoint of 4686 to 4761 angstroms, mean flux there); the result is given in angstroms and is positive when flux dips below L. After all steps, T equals -3.8 angstroms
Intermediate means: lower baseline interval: 20.1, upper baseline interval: 20.9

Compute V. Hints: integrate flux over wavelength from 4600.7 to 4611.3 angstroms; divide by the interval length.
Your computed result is 22.9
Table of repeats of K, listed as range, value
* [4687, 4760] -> 20.9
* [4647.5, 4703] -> 21.7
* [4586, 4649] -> 22.5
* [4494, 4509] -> 22.4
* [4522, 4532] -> 20.2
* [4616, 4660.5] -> 22.3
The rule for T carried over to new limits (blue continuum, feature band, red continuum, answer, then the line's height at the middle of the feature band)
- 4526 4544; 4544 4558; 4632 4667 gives -1.4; 19.7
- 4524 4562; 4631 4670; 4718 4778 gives -2.3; 20.8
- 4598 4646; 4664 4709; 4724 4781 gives 1.0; 21.8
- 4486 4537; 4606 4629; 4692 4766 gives -1.2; 21.2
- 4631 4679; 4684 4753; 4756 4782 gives 3.0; 21.7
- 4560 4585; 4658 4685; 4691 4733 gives -0.4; 21.5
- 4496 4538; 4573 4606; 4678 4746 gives -2.2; 21.3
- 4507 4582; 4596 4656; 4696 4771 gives -3.4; 21.3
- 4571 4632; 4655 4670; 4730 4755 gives 0.4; 21.7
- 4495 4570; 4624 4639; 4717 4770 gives -0.6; 21.2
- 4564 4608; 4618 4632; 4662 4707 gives 0.9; 22.3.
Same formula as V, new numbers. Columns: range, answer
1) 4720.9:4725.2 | 21.5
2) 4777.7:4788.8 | 17.9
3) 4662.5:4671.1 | 18.9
